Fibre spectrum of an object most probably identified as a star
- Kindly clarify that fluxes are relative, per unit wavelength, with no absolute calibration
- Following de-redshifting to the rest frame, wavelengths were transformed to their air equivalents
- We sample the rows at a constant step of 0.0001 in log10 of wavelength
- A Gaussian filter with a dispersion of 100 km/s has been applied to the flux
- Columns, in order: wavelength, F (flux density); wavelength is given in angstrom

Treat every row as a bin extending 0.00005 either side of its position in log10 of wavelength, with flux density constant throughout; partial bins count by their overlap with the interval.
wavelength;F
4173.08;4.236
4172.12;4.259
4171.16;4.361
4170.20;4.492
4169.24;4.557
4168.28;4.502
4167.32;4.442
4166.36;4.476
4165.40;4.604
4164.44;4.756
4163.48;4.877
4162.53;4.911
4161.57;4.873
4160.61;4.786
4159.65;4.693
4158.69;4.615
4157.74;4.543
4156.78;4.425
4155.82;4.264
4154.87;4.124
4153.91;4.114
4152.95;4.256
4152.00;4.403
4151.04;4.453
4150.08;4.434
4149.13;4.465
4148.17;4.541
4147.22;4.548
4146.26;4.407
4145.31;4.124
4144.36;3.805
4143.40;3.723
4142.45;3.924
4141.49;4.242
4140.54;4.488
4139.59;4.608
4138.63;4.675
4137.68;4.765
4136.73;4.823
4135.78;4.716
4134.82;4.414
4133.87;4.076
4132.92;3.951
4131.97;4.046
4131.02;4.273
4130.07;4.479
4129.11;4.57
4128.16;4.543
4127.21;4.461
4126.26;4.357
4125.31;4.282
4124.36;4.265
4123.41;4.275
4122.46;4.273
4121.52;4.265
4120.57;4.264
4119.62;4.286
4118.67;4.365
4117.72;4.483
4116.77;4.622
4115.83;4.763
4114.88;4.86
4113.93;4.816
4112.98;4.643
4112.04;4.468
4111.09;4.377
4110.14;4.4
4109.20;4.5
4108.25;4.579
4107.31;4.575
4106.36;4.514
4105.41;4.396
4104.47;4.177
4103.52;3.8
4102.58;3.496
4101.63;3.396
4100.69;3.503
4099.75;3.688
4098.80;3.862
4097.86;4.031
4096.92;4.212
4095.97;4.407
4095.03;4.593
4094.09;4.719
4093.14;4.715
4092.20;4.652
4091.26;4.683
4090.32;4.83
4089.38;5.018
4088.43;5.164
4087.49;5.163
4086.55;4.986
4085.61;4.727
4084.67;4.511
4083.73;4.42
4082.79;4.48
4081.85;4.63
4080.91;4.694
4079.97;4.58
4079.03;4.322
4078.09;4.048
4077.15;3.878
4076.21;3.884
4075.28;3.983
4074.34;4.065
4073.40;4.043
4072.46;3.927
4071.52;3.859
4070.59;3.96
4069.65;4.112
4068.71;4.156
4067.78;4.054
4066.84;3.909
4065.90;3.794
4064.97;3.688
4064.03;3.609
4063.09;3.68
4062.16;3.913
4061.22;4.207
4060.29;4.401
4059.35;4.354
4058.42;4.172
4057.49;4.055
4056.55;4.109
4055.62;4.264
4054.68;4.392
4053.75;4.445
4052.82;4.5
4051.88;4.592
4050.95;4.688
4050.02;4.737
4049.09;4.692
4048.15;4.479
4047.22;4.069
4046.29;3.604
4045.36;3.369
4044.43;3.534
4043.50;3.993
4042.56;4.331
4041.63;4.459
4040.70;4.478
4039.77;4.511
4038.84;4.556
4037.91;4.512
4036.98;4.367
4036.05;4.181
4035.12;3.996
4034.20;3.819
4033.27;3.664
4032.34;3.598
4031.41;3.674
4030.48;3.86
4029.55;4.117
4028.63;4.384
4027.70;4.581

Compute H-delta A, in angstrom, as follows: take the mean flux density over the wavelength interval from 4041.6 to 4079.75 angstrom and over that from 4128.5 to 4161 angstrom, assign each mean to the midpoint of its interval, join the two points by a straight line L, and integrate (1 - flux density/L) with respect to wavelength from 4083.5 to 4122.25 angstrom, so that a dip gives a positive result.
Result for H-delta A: -1.8 angstrom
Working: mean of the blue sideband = 4.1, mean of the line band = 4.44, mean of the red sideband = 4.37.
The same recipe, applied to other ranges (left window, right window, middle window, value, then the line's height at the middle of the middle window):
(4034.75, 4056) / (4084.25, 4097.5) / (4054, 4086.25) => 2.7 angstrom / 4.53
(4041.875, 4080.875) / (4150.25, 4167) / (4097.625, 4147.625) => 0.8 angstrom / 4.38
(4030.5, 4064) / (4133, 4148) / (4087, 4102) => -0.6 angstrom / 4.26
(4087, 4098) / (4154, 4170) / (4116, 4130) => 0.8 angstrom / 4.65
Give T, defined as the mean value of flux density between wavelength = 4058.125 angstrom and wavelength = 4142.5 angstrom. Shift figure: 4.32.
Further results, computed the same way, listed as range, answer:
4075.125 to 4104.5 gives 4.36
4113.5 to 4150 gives 4.39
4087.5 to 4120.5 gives 4.41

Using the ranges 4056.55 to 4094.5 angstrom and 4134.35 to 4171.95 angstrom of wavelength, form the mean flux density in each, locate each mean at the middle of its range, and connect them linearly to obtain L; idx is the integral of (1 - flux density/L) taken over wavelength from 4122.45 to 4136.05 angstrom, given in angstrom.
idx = 0.3 angstrom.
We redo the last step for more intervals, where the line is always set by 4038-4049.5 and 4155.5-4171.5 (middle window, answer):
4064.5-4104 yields 0.6 angstrom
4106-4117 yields -0.4 angstrom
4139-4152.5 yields 0.7 angstrom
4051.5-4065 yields 0.2 angstrom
